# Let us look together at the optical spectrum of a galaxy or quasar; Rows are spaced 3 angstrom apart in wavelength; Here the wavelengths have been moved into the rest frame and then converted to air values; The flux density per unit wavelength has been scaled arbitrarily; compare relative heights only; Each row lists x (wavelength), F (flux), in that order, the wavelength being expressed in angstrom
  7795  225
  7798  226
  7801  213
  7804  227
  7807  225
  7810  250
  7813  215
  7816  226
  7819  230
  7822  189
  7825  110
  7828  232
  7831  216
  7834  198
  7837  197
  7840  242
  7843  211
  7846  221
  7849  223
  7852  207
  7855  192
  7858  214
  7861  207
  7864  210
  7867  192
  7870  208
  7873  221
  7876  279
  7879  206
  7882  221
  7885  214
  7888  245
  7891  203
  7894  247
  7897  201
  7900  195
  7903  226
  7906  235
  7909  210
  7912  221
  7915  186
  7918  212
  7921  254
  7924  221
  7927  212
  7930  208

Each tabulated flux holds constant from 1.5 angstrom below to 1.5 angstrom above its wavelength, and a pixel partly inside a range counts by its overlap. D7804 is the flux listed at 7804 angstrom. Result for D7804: 227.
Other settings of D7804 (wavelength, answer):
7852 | 207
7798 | 226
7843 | 211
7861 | 207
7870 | 208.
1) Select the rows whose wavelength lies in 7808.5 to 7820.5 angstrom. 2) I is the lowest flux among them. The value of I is 215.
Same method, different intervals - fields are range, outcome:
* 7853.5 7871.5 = 192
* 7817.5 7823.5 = 189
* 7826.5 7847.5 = 197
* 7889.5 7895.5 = 203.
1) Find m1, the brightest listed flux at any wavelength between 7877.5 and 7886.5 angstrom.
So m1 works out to 221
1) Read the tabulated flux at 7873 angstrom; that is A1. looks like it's 221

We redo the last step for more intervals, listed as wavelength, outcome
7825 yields 110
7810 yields 250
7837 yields 197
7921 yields 254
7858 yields 214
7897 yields 201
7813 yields 215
